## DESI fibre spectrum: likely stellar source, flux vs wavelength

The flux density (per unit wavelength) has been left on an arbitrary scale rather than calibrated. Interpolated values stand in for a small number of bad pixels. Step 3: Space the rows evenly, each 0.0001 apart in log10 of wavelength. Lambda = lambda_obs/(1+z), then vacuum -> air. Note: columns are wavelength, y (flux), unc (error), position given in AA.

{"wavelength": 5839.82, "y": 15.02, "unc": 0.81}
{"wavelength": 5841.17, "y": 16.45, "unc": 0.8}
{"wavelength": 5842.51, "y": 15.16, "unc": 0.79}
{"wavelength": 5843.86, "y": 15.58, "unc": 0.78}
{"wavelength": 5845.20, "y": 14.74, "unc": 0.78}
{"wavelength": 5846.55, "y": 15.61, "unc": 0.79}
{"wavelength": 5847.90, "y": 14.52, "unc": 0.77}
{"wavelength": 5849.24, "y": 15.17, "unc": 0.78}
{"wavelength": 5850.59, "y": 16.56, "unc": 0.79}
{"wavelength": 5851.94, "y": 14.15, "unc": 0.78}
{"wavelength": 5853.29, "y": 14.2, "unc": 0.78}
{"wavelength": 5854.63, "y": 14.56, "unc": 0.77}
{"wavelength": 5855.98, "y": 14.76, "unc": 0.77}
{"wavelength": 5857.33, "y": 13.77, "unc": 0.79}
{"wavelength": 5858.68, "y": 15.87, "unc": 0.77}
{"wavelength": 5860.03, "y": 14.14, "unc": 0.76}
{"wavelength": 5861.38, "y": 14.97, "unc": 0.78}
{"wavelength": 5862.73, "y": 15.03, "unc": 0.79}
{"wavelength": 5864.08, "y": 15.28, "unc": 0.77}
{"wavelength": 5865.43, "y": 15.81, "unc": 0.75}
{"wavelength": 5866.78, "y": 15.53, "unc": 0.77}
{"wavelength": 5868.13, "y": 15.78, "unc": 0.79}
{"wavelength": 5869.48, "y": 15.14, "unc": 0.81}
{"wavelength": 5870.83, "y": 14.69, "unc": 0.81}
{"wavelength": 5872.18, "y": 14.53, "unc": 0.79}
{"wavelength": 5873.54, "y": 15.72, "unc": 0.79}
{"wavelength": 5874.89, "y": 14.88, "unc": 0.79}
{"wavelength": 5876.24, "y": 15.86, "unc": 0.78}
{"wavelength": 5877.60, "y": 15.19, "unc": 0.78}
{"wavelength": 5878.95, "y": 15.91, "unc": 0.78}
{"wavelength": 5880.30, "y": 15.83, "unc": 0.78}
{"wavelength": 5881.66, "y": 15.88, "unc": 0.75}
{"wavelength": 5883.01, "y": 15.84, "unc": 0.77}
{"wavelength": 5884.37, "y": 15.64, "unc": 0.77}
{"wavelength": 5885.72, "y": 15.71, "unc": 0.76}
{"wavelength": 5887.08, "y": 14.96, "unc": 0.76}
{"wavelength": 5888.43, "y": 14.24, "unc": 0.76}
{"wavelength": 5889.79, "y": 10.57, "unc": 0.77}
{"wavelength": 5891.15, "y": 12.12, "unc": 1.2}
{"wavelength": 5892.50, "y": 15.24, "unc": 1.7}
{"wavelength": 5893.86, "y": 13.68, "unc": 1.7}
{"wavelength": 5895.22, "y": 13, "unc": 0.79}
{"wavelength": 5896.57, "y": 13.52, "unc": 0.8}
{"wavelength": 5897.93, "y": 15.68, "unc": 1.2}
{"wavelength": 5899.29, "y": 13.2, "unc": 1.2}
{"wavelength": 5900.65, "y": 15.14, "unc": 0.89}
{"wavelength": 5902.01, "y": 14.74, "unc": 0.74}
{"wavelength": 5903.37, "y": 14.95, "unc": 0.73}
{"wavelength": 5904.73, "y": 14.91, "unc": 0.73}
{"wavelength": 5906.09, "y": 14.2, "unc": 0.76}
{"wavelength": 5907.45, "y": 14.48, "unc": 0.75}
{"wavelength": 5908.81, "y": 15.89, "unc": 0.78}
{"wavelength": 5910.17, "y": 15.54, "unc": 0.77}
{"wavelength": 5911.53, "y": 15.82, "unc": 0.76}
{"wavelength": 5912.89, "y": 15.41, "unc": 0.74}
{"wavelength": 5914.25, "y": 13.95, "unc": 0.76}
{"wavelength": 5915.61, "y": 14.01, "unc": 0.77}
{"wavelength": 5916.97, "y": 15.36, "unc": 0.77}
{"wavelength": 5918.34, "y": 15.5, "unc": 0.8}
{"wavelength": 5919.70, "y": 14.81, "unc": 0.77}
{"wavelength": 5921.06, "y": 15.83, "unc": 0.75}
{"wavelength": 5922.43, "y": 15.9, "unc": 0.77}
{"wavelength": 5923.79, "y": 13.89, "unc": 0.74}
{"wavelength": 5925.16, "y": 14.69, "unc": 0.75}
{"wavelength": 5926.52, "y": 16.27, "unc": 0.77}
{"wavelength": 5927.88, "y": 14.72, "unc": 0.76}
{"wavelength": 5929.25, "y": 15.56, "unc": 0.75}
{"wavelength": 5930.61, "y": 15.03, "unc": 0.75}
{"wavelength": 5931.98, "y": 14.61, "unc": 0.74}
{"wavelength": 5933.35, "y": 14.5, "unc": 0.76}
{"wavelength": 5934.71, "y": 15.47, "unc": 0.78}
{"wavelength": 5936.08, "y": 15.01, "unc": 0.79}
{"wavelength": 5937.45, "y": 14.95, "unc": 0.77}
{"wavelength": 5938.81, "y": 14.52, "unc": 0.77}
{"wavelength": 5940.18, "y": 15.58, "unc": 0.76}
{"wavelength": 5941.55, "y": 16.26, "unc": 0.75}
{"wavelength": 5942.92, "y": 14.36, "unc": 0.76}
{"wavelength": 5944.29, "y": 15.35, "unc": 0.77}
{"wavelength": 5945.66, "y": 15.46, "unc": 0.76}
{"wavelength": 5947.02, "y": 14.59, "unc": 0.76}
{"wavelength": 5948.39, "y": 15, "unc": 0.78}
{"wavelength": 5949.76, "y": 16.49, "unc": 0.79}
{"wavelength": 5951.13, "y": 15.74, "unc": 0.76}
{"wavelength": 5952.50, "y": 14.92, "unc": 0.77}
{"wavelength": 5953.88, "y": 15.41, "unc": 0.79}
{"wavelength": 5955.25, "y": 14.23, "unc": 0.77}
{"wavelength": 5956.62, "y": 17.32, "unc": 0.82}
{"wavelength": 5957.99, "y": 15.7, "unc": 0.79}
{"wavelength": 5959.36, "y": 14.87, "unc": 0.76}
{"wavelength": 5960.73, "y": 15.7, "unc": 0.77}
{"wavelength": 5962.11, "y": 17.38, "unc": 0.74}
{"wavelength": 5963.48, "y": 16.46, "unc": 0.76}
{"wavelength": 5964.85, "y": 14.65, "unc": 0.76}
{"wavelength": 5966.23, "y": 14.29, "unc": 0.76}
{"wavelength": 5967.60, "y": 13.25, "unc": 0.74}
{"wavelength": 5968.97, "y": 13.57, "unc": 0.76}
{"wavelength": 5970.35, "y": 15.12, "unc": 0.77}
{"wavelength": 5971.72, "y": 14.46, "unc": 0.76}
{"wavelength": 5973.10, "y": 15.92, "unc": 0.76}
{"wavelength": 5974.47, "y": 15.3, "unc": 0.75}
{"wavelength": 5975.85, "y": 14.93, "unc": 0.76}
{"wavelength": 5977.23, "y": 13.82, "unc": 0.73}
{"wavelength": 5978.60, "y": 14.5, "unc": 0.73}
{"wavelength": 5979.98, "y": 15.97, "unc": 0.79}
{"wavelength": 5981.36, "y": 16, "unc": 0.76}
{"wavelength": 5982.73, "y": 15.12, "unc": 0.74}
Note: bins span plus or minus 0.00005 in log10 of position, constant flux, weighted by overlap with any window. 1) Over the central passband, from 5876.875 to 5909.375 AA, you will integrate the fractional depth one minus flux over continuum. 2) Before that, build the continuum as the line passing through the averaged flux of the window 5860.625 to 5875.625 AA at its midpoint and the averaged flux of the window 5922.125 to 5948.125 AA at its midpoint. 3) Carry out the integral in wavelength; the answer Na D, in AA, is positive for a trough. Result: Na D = 1.2 AA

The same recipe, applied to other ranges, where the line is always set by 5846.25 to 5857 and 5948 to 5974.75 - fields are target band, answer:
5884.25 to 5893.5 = 0.7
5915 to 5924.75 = 0.1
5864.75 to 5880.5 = -0.5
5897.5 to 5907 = 0.3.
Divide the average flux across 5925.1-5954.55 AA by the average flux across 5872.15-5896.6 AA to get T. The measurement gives 1.04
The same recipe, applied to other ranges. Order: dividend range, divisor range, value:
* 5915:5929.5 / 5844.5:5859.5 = 1.02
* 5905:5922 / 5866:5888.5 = 0.98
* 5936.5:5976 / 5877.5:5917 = 1.04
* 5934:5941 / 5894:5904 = 1.06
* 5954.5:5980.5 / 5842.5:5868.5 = 1.01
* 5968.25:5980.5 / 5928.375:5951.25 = 0.98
